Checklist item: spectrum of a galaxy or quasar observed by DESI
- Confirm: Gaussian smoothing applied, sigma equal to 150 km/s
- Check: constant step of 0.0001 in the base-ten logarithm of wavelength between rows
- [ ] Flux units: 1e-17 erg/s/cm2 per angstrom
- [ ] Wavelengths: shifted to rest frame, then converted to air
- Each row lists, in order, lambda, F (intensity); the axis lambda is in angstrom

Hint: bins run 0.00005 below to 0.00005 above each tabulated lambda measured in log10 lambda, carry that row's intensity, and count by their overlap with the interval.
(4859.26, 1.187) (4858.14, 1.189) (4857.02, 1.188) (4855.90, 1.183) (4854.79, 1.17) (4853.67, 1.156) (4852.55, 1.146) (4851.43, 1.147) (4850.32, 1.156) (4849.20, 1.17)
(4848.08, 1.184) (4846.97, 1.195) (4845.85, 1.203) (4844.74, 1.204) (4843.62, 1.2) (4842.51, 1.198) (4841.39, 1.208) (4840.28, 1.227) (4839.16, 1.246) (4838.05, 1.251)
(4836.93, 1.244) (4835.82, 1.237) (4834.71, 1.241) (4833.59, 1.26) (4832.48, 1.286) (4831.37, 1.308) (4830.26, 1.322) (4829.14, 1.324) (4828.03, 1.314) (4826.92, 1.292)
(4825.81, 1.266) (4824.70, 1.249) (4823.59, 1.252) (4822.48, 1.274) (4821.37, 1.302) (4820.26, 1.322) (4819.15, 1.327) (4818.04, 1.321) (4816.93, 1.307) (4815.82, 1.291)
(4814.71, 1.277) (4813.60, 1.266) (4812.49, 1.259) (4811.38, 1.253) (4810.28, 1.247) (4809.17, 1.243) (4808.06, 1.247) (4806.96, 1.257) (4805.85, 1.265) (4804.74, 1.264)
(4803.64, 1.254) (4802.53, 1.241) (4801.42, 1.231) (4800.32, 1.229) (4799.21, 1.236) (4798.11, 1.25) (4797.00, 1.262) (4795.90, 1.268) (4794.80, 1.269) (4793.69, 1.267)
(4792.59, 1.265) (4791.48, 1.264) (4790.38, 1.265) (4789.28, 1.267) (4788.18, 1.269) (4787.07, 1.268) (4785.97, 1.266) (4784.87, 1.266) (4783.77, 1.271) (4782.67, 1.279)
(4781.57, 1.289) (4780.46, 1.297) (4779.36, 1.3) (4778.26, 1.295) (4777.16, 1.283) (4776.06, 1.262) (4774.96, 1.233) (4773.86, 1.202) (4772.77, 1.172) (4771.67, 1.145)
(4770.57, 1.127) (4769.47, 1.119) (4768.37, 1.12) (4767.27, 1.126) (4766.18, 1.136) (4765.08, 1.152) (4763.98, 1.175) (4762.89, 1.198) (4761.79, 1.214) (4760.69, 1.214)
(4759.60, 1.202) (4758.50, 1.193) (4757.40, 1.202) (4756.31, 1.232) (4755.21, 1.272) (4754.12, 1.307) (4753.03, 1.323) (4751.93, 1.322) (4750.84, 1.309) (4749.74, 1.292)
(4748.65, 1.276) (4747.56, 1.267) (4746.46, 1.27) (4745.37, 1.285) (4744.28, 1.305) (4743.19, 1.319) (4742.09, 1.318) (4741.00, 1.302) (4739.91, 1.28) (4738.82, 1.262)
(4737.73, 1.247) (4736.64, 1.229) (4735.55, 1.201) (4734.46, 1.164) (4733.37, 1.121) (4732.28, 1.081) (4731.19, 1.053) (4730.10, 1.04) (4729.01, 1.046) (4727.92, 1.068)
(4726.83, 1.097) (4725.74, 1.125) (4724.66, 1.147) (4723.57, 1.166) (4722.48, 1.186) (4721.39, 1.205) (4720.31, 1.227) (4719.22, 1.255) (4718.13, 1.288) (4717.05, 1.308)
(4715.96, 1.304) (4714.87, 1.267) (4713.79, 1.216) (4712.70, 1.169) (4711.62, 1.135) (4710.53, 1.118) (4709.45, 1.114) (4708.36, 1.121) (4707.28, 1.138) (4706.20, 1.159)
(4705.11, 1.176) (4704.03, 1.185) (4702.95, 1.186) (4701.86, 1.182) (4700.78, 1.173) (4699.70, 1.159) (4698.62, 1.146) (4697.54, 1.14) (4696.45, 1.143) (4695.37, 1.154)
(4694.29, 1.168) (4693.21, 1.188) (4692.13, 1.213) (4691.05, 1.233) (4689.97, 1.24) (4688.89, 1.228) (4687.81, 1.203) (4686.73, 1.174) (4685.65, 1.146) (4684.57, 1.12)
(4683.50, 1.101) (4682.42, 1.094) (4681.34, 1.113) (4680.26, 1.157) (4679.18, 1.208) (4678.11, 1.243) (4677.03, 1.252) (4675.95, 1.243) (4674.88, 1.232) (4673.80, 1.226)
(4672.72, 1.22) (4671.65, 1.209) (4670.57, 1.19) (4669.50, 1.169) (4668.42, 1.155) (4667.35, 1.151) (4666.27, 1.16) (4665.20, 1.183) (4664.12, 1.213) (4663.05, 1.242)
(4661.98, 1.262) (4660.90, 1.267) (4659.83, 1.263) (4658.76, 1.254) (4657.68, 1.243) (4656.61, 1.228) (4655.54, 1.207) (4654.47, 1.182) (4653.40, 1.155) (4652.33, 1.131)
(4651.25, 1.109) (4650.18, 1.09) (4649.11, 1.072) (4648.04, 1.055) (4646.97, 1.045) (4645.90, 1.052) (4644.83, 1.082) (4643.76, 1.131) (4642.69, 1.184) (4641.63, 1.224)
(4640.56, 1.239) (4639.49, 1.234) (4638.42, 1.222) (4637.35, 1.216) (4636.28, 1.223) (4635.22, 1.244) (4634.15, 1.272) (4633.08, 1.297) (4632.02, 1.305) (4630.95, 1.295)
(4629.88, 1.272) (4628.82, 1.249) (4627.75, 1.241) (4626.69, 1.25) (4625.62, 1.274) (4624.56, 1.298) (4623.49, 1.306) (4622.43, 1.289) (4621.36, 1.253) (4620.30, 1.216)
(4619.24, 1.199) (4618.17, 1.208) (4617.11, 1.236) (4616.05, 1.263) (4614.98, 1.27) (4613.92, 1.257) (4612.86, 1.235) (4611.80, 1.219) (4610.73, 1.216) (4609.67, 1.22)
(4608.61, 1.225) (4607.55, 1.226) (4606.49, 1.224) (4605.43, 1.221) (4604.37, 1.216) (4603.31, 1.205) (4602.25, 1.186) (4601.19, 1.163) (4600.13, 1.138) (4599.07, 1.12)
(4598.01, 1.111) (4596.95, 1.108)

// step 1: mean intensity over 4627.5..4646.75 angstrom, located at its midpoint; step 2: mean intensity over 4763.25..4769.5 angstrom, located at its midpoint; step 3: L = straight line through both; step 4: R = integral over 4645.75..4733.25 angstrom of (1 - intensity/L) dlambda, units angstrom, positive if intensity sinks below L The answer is 1.1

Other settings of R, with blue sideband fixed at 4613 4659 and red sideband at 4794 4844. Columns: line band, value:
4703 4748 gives 1.6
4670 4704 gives 1.2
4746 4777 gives 0.8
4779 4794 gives -0.2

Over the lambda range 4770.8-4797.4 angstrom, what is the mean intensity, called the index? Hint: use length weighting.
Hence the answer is 1.26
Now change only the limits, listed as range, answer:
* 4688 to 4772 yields 1.2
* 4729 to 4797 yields 1.23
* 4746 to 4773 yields 1.21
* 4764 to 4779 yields 1.18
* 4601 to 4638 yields 1.24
